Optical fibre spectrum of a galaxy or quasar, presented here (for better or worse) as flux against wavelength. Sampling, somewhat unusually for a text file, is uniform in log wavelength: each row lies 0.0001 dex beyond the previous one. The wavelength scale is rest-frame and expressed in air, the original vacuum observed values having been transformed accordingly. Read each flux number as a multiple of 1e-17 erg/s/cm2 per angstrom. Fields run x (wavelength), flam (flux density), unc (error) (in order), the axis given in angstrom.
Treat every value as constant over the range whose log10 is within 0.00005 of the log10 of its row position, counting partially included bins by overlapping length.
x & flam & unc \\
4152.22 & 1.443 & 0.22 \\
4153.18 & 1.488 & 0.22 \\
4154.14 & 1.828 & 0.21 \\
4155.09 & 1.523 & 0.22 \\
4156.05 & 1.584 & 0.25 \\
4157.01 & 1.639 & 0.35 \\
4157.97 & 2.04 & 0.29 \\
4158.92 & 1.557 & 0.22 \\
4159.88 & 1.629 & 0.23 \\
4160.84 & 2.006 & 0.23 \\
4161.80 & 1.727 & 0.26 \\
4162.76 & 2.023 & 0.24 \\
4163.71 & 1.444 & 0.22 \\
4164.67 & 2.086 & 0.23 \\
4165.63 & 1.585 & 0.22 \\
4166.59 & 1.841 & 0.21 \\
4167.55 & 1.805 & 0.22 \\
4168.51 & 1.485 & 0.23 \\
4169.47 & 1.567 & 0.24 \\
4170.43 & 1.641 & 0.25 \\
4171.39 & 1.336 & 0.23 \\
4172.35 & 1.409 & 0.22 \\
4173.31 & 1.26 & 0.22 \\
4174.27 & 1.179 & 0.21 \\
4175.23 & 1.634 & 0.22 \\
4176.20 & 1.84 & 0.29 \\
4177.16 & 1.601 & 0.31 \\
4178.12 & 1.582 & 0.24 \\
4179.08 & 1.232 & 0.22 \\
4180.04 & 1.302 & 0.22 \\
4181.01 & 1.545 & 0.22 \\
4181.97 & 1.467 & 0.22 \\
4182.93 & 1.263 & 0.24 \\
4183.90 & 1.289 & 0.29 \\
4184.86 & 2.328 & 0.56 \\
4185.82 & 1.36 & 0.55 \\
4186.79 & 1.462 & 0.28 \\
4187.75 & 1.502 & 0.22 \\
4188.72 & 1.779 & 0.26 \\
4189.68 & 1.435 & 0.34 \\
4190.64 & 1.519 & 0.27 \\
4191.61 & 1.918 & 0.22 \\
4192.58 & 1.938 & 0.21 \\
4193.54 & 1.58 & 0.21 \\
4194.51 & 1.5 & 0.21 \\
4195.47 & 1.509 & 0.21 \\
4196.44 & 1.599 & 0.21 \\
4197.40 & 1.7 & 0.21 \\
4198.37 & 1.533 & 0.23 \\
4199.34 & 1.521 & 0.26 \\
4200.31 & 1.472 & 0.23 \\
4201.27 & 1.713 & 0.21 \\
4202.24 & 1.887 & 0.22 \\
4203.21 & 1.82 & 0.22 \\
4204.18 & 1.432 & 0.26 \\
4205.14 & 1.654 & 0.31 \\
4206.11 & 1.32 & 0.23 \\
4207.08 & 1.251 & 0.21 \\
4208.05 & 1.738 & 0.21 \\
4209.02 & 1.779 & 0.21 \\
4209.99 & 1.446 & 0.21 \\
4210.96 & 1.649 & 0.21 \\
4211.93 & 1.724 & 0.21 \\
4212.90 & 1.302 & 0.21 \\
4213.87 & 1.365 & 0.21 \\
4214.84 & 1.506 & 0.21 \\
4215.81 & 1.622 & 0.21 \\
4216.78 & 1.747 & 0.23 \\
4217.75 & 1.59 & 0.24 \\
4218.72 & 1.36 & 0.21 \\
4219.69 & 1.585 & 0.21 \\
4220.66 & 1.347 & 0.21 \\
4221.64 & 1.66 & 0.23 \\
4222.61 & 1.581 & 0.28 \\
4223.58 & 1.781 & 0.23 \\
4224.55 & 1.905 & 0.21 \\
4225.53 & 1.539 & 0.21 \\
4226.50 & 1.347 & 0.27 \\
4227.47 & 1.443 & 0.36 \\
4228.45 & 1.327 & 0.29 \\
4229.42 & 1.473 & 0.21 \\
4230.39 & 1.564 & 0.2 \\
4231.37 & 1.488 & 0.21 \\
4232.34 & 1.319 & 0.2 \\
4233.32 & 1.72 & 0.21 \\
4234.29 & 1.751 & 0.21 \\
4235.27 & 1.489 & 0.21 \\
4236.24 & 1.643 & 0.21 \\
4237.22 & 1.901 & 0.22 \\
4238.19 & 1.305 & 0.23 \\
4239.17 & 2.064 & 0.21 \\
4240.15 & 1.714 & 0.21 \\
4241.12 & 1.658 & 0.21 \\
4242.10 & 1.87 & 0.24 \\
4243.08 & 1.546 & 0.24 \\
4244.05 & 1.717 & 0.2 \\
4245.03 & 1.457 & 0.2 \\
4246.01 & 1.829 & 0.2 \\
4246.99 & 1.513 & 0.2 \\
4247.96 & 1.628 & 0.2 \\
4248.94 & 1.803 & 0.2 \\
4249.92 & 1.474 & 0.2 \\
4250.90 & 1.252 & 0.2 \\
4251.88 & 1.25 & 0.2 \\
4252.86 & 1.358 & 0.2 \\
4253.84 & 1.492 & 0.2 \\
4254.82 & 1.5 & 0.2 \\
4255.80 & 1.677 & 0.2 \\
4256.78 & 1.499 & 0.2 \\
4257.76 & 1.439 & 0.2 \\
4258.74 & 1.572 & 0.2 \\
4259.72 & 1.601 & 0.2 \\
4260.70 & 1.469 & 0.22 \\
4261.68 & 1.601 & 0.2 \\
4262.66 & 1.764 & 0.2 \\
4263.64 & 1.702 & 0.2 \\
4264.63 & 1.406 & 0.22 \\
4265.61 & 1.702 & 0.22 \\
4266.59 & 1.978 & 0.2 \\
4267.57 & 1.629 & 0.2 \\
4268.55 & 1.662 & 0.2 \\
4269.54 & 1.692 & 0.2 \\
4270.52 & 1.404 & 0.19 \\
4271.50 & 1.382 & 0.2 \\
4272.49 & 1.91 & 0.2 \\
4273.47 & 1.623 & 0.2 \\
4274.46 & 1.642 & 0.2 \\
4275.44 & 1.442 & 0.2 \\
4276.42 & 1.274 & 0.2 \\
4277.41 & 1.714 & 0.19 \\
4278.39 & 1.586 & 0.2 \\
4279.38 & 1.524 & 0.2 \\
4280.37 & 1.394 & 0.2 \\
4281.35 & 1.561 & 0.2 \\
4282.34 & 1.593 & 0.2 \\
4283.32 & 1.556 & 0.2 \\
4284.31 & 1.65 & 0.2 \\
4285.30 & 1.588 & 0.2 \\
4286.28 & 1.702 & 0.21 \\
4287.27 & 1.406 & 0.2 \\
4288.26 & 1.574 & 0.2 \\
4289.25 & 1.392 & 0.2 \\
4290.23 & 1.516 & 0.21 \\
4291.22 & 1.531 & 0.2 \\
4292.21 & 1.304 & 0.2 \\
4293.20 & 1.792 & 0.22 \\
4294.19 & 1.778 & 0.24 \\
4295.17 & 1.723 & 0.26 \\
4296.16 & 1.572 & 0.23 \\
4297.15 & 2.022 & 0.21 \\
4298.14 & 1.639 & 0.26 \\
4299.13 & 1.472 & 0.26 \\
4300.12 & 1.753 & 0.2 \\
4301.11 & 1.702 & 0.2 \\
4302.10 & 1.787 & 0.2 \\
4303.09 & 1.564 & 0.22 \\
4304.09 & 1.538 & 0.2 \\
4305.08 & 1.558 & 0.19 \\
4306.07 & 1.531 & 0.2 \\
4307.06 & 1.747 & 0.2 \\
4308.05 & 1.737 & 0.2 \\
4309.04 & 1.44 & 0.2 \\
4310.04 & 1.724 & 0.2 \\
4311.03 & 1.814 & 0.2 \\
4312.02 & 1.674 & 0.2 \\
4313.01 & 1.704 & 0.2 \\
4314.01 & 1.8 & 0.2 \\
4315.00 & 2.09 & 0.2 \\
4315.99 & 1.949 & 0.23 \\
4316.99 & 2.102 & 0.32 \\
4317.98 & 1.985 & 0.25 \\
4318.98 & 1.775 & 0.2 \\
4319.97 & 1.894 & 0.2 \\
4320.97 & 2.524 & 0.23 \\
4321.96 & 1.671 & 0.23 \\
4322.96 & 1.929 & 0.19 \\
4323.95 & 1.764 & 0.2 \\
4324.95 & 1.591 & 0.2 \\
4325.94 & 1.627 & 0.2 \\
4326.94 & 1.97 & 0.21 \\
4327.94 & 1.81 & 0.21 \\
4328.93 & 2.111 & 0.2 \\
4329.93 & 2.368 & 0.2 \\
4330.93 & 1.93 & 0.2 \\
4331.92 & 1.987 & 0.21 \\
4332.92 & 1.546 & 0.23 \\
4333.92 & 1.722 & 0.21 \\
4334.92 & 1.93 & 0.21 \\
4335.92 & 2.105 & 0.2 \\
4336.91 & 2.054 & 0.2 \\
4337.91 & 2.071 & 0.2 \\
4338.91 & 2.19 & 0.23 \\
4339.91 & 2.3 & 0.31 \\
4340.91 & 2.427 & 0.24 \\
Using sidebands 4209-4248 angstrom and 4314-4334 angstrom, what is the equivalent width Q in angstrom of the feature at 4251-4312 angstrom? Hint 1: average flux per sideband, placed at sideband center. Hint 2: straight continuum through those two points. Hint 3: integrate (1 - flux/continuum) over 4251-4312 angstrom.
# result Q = 6.2 angstrom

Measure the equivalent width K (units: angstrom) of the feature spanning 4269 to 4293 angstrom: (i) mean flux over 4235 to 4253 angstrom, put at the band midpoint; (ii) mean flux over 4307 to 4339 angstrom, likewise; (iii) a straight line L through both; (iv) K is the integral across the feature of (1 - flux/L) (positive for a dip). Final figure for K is 2.7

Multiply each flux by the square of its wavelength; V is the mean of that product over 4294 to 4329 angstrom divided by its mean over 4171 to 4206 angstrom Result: 1.2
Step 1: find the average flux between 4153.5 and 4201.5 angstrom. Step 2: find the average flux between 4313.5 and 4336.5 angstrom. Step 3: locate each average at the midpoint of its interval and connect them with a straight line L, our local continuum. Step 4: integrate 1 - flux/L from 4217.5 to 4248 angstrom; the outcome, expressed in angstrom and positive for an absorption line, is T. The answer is 2.2 angstrom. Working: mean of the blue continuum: 1.61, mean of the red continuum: 1.92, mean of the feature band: 1.6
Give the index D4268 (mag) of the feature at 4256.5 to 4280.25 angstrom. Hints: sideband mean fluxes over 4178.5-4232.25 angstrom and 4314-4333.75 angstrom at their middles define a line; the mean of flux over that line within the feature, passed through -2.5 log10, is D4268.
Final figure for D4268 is 0.10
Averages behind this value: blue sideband 1.56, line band 1.59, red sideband 1.92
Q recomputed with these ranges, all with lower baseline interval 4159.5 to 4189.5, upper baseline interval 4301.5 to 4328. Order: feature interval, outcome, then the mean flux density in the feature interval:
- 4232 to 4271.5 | 2.3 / 1.6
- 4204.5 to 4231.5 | 1.8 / 1.54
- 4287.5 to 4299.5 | 1.0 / 1.61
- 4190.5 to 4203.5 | -0.3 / 1.66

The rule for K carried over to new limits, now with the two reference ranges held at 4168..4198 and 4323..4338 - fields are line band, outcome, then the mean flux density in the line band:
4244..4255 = 1.2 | 1.51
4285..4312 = 2.9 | 1.63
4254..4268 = 1.0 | 1.61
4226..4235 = 0.9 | 1.49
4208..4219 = 0.3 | 1.57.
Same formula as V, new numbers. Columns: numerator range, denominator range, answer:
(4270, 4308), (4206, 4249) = 1.03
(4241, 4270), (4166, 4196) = 1.06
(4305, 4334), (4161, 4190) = 1.25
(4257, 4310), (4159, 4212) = 1.05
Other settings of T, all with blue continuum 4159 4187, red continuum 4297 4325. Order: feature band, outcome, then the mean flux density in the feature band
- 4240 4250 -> 0.1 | 1.66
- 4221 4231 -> 0.6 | 1.56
